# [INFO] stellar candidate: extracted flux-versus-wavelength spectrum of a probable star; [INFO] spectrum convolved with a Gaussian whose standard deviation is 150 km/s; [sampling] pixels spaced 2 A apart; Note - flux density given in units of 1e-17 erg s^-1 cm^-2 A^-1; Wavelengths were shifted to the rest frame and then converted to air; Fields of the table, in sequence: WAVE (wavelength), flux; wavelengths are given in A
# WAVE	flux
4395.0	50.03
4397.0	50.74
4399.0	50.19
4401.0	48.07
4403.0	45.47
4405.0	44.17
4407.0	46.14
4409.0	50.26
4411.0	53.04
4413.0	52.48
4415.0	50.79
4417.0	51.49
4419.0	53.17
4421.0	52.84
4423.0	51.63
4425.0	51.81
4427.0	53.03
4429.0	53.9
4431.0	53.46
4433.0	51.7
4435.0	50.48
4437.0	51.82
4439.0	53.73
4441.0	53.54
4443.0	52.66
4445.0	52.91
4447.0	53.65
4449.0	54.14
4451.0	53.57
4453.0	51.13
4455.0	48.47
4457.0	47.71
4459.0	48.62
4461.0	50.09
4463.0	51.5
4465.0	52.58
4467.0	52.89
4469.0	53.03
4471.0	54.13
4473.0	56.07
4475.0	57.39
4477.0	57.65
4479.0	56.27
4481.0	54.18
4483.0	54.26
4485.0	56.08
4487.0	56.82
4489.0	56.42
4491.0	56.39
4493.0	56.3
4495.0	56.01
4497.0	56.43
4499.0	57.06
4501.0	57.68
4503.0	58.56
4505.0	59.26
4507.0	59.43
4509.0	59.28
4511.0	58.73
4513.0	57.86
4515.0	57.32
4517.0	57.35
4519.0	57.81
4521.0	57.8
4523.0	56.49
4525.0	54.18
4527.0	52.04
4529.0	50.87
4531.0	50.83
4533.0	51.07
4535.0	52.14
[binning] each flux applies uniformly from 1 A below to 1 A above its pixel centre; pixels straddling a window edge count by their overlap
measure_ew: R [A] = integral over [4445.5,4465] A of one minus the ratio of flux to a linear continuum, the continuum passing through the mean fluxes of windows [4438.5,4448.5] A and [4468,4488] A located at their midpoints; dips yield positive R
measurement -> 1.1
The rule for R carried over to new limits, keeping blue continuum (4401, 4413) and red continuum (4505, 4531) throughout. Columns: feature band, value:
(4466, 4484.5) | -0.6 A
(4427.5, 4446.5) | -0.9 A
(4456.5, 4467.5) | 0.4 A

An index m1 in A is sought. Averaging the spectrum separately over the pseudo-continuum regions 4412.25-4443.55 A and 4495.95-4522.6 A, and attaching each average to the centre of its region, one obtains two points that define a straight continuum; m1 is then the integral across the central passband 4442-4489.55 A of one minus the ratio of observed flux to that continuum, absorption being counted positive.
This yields 1.4 A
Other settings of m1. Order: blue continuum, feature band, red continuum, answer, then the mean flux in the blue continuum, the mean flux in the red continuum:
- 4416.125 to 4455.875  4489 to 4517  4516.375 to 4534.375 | -2.04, 52.5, 54.2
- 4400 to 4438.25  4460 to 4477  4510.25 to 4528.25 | -0.02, 50.8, 56.5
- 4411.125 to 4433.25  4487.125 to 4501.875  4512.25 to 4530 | -0.48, 52.4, 55.7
